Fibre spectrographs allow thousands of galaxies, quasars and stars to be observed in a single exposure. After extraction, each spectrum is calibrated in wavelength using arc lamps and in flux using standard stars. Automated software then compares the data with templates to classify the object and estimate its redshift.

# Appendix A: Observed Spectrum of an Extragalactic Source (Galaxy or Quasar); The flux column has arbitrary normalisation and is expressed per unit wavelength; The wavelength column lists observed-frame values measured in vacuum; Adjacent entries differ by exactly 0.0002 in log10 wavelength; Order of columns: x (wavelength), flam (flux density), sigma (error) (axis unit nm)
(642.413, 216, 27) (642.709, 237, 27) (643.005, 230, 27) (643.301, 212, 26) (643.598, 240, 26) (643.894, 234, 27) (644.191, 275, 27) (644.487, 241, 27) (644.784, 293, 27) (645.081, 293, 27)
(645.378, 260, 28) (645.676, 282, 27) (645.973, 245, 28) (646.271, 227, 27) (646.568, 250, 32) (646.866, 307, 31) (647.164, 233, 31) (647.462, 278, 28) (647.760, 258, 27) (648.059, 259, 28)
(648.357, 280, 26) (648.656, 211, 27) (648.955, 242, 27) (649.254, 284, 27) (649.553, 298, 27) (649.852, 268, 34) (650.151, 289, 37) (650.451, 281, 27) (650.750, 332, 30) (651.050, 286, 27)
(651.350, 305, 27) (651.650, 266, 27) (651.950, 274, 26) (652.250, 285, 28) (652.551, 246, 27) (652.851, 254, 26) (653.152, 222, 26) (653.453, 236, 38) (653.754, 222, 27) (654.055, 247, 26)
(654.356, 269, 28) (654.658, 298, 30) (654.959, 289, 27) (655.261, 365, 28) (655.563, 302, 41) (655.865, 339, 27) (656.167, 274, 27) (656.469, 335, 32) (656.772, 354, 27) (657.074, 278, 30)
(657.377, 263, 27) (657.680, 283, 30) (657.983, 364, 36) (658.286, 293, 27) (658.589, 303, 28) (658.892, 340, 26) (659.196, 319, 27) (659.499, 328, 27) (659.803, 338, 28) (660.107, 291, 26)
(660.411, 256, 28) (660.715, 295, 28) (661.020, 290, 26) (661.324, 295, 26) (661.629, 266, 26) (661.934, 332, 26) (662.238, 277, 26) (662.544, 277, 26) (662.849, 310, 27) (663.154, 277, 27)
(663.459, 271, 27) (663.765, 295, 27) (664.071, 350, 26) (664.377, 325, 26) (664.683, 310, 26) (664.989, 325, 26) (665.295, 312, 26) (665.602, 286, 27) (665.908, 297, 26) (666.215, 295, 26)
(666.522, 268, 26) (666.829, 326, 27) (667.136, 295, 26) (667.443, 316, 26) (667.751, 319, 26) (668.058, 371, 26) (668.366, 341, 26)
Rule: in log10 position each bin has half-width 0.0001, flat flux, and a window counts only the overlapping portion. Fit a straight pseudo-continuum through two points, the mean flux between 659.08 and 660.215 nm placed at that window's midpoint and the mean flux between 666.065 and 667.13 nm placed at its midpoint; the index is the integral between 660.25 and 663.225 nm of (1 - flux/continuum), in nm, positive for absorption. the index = 0.24 nm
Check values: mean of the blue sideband 320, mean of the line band 288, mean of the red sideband 296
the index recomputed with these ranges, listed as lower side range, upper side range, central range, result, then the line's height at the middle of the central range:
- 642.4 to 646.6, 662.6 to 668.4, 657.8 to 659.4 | -0.186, 290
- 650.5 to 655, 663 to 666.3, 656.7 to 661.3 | -0.289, 287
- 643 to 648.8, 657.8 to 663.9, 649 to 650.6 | -0.081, 268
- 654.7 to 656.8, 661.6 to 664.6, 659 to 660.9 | 0.019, 308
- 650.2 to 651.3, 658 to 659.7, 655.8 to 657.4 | 0.030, 315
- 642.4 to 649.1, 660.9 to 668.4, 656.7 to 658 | -0.069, 285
